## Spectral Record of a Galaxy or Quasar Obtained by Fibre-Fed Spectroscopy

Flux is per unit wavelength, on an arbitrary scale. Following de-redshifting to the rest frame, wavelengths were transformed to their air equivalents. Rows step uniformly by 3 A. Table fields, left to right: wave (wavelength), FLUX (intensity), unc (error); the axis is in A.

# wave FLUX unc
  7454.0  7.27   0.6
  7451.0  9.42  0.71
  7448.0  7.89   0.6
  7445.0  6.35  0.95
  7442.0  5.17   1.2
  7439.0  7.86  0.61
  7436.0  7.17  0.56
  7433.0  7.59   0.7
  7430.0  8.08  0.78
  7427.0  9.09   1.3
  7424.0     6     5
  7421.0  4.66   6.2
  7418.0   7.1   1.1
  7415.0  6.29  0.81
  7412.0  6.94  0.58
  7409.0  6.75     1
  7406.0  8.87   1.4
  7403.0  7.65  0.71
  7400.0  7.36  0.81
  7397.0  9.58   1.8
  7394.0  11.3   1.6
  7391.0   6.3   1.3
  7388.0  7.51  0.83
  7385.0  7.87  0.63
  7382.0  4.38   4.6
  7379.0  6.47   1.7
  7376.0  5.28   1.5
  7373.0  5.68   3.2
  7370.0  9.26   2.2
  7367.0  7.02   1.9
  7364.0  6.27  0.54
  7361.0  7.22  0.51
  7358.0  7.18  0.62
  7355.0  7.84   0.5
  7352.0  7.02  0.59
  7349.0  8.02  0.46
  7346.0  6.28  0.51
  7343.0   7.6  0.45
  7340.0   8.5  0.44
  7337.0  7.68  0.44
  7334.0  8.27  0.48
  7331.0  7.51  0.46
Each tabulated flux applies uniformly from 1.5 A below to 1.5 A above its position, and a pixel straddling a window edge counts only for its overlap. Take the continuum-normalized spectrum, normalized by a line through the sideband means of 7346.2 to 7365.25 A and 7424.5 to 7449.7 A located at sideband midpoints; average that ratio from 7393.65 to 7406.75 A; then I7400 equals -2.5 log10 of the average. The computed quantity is -0.20 mag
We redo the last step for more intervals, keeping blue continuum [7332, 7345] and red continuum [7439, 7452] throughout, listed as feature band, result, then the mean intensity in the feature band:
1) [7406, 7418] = 0.07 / 6.99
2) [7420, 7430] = 0.07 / 6.9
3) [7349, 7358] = 0.05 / 7.49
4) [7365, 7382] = 0.18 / 6.52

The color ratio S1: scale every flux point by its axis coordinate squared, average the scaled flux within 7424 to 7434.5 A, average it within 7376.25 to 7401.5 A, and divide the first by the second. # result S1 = 1.1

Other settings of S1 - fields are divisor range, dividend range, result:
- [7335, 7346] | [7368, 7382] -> 0.84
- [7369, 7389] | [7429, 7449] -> 1.10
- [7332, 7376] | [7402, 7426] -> 0.94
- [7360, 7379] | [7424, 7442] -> 1.14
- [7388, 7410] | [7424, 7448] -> 0.89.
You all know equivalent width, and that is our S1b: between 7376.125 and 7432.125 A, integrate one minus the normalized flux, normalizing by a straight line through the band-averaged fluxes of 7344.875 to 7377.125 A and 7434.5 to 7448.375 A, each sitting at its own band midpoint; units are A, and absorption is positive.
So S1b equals -3.1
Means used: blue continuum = 7.03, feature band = 7.3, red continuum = 6.81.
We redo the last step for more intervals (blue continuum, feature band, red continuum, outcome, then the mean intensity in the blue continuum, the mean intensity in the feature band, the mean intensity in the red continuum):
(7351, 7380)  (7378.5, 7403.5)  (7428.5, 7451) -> -2.1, 6.93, 7.65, 7.31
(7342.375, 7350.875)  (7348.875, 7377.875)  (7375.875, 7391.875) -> -0.6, 7.26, 7.03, 6.39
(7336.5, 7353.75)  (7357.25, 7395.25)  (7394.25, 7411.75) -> 4.1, 7.51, 7.03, 8.2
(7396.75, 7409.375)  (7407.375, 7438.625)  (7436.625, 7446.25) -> 0.8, 8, 7.01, 6.53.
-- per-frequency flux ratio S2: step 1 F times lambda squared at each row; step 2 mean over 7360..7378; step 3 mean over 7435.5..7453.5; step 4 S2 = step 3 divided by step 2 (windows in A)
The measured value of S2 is 1.10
